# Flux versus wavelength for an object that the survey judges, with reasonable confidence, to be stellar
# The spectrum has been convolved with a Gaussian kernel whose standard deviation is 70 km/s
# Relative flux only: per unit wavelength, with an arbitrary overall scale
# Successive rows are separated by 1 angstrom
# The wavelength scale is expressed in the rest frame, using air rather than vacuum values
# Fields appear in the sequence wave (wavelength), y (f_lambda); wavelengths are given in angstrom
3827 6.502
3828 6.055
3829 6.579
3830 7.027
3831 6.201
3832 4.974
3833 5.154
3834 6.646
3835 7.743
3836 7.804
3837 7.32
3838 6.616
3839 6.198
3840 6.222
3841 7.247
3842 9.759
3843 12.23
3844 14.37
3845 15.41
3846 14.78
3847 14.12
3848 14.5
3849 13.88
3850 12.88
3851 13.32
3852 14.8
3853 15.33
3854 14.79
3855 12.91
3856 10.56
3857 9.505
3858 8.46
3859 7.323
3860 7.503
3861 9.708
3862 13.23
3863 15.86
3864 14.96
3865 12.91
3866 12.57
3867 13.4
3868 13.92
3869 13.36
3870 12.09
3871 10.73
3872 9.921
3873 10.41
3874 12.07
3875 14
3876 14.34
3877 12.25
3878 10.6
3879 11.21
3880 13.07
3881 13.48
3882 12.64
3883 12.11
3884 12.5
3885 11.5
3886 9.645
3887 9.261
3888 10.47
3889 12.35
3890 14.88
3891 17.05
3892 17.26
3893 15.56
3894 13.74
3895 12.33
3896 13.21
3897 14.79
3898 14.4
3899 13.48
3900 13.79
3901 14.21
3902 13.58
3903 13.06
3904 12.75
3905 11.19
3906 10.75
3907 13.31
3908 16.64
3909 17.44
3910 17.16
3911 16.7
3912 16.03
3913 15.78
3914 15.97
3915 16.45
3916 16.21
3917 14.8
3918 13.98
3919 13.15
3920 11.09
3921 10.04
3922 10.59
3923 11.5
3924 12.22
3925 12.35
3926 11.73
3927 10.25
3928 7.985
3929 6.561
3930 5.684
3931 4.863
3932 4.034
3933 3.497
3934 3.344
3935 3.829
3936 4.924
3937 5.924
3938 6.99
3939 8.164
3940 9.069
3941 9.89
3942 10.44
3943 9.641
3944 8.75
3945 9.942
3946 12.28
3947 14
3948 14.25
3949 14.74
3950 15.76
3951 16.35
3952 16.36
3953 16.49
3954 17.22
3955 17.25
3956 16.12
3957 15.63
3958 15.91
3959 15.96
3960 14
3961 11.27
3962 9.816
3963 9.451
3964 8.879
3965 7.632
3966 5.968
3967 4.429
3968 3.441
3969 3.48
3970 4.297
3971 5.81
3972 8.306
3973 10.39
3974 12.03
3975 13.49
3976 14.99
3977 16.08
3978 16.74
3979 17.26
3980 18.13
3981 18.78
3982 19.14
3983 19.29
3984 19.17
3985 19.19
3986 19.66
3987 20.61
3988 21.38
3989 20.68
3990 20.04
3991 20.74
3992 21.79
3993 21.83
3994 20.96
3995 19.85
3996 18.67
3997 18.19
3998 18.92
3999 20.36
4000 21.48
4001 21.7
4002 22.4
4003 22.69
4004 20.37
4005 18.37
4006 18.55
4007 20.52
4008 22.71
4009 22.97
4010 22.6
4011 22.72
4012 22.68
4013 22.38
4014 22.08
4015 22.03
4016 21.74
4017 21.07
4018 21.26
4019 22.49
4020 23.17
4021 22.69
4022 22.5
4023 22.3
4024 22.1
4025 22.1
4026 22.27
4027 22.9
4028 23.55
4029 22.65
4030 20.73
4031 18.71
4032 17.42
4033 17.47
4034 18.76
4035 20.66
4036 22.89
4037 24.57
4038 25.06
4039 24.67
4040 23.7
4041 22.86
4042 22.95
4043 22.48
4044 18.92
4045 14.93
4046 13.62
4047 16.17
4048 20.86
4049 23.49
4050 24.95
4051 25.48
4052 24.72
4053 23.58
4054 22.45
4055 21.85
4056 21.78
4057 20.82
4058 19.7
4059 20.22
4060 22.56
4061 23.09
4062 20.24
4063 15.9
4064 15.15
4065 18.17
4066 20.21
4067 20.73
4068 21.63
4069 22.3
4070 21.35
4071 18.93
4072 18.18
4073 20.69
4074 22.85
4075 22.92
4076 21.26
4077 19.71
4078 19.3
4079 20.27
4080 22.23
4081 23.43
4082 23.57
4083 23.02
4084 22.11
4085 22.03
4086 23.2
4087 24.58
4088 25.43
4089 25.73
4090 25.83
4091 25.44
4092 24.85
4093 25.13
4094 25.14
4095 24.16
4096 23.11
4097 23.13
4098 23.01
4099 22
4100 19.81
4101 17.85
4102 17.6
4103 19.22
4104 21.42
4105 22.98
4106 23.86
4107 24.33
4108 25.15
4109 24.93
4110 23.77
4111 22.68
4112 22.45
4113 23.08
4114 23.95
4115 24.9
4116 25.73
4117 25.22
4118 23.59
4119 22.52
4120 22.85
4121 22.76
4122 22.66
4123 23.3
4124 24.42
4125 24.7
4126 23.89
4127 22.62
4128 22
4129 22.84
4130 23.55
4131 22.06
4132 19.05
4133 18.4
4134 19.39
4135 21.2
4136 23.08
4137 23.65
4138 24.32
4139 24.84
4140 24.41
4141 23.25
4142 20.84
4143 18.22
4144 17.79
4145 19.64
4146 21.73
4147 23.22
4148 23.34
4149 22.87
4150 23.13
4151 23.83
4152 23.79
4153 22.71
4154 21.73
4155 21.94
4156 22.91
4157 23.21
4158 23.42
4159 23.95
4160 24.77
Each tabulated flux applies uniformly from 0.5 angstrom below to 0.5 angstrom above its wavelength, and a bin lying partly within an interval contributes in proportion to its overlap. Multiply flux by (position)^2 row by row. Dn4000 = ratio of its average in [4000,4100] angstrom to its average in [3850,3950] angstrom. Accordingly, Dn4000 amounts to 2.0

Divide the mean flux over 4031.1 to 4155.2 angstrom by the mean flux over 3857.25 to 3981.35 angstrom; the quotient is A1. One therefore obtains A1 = 1.85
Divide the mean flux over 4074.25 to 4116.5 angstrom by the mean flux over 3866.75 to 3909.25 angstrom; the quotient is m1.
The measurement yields 1.8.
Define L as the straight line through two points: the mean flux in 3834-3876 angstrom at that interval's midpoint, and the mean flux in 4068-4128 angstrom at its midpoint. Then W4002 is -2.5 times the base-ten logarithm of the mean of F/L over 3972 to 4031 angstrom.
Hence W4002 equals -0.10 mag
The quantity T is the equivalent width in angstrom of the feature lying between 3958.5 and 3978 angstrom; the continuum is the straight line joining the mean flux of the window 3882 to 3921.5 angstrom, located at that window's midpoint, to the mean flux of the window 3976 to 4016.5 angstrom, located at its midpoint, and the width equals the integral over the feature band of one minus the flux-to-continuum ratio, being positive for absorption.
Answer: 9.3 angstrom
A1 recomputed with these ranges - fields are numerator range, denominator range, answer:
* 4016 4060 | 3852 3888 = 1.80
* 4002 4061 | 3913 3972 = 2.05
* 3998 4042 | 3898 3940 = 1.93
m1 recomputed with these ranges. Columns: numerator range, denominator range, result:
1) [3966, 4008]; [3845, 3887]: 1.36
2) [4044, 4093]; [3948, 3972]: 1.86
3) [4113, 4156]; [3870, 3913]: 1.71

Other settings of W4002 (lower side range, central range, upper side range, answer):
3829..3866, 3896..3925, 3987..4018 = 0.07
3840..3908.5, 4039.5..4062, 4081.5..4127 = -0.03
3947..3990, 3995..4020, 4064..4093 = -0.25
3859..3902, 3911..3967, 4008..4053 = 0.39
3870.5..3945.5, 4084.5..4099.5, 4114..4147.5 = -0.17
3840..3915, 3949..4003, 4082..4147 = 0.10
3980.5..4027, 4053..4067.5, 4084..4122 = 0.10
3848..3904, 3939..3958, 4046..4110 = 0.19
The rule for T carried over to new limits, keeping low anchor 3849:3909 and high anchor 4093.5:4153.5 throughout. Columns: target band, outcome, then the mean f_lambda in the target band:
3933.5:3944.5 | 5.67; 7.36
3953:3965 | 1.73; 13.6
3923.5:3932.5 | 3.84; 8.41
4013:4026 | -2.64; 22.1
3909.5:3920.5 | -0.81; 15.2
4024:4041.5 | -2.67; 21.8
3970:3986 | 1.65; 15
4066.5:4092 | -1.82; 22.3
